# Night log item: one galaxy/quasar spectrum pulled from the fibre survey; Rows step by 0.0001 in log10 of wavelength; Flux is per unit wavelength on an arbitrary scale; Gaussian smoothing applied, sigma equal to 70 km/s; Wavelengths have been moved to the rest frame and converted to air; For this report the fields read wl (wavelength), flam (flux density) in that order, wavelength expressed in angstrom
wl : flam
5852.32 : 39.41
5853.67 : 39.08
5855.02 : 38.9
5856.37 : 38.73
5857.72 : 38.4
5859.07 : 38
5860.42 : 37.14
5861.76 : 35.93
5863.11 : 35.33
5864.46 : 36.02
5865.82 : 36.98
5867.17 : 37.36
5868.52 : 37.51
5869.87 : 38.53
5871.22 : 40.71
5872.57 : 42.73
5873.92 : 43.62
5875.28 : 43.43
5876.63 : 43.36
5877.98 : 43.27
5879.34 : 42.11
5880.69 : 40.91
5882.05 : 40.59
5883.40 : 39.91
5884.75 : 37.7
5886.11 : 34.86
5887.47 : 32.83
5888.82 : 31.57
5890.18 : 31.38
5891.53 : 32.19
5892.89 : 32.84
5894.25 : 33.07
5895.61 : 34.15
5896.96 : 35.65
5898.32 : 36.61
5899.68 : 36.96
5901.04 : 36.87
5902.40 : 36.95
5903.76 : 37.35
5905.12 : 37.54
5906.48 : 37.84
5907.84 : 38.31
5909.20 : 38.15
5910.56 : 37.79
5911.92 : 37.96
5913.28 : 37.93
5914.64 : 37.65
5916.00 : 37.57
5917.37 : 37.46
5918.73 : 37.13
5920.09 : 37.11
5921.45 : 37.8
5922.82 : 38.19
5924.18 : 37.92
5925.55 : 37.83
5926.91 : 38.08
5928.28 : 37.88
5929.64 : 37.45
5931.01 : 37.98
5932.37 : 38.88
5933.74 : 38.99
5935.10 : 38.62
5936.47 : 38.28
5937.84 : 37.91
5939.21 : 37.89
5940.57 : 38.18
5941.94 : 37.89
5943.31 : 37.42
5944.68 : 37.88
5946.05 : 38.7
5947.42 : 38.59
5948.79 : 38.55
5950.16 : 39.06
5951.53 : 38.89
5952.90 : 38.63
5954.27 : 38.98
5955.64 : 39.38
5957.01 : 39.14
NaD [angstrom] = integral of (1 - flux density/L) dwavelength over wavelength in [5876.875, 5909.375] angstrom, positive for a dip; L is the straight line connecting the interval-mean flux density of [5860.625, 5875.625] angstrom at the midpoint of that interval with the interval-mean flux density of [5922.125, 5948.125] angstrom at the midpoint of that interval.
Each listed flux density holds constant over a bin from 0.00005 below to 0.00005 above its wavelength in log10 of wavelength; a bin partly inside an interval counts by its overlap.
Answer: 1.5 angstrom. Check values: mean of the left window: 38.8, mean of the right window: 38.1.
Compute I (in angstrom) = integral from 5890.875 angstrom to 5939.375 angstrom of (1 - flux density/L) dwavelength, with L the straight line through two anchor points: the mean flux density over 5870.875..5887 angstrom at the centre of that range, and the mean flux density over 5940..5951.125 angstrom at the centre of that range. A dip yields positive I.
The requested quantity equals 2.8 angstrom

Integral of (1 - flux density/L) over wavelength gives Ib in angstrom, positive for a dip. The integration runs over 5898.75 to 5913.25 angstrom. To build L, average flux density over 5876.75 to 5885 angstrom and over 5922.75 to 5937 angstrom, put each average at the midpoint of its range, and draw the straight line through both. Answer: 0.7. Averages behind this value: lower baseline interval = 41.1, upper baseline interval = 38.2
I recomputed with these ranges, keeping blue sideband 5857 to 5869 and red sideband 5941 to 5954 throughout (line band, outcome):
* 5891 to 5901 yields 0.8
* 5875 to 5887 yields -1.0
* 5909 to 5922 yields 0.1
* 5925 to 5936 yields 0.0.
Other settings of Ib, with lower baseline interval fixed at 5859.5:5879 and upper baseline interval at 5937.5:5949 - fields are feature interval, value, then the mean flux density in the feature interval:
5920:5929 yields 0.1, 37.9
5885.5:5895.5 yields 1.6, 32.7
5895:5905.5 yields 0.6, 36.5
